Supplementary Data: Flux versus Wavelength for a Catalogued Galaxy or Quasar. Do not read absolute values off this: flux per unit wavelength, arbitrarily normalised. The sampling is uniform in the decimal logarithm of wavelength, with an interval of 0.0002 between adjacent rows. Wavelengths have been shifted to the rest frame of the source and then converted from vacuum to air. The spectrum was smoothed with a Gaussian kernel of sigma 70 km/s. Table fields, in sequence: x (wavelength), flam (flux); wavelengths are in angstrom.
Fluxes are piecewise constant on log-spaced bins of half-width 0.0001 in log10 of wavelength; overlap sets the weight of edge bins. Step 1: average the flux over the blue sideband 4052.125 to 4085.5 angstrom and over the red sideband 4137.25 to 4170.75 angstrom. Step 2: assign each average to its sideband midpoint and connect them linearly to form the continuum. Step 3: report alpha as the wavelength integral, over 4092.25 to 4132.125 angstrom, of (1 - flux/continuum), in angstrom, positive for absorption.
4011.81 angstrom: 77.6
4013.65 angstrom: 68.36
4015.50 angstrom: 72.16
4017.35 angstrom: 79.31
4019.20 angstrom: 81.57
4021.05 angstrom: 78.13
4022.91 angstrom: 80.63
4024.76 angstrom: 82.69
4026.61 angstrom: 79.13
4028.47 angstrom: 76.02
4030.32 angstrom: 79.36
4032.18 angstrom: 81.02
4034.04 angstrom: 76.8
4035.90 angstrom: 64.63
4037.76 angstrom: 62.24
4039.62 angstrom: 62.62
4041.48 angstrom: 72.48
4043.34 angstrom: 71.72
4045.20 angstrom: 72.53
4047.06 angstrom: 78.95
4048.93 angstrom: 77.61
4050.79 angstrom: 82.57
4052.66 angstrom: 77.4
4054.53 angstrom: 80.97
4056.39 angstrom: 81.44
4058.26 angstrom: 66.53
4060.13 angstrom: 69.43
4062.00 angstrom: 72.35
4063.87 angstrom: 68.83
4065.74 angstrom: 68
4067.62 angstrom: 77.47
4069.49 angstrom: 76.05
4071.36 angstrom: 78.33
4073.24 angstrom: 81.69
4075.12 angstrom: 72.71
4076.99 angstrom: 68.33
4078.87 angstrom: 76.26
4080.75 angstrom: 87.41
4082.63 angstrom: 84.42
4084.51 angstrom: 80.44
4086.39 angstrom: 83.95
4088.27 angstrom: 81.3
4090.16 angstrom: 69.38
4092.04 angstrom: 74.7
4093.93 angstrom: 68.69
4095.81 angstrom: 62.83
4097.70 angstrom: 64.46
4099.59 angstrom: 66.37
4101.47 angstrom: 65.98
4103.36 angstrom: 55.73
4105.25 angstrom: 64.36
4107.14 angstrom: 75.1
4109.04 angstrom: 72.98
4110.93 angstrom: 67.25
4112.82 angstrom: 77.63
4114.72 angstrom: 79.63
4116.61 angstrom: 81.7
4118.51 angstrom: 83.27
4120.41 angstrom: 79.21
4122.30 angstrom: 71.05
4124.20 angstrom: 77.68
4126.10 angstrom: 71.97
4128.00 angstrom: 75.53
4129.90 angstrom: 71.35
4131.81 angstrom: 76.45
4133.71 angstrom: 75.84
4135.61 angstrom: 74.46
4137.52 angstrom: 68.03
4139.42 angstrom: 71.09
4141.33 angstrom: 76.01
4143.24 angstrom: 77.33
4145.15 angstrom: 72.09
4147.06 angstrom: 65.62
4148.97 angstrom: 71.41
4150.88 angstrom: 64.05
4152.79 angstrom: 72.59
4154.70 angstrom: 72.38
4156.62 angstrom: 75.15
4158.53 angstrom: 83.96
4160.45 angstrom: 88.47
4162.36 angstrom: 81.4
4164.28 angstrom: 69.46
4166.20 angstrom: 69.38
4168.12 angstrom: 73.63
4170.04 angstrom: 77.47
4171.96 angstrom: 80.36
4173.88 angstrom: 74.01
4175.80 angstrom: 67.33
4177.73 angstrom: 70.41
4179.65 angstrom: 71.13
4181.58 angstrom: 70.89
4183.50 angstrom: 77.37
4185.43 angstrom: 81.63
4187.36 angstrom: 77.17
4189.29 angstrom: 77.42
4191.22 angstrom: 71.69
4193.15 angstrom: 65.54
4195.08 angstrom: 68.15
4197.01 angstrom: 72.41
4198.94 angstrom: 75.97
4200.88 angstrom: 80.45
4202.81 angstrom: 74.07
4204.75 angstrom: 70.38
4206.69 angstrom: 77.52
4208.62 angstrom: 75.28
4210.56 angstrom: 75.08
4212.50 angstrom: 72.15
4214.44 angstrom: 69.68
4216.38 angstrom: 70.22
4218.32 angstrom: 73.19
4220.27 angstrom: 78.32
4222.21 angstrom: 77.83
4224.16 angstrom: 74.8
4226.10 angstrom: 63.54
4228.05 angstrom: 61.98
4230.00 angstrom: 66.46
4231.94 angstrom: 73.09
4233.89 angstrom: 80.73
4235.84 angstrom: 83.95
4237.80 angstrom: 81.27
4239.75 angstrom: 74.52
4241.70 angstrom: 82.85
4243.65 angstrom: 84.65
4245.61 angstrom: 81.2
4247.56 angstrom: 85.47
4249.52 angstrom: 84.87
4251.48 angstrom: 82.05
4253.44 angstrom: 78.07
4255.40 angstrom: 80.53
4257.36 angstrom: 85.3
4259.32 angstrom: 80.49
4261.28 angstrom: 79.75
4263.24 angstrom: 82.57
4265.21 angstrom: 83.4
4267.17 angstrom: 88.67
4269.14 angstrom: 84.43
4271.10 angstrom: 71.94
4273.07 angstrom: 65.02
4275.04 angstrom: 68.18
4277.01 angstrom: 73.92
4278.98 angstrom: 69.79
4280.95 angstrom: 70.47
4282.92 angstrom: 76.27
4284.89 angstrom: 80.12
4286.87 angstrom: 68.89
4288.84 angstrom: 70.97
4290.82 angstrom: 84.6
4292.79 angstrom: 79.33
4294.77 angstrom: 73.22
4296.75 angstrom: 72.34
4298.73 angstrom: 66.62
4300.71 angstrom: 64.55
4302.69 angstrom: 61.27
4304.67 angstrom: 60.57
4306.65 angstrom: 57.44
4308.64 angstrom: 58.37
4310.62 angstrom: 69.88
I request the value 1.64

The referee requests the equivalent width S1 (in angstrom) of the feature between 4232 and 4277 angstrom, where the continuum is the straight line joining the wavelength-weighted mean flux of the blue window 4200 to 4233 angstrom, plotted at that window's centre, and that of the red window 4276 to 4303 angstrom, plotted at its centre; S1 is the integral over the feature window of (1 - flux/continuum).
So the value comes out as -4.7 angstrom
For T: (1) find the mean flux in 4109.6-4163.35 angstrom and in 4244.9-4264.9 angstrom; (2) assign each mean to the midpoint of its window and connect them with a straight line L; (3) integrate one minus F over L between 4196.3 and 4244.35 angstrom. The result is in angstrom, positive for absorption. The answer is 3.16 angstrom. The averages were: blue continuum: 75.1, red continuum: 82.1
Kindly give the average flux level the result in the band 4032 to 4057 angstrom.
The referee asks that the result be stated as 74.2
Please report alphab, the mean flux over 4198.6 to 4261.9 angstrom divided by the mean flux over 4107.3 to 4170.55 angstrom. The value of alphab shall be 1.03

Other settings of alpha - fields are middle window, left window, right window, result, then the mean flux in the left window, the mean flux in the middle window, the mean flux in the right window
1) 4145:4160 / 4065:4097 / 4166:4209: 0.4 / 75.9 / 72.7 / 74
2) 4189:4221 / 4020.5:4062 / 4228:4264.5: 2.3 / 75.1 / 73.3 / 79.9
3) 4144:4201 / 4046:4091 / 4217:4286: 2.4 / 76.7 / 73.9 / 77.4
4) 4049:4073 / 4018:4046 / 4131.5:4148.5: -0.3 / 74.8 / 75.2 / 72.8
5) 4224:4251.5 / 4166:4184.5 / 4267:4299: -1.3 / 73.4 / 77.4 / 74.2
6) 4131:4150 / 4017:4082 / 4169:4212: 0.5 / 75.5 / 72.8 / 74.2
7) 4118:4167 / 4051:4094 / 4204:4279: 1.3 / 76.2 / 74.4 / 76.9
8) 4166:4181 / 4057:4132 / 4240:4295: 0.5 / 73.7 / 73.1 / 78.5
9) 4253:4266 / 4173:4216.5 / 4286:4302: -1.6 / 73.4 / 81.5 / 72.4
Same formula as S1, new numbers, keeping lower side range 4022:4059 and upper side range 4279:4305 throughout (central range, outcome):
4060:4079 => 0.3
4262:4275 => -1.2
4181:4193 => -0.4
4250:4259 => -1.2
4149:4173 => -0.6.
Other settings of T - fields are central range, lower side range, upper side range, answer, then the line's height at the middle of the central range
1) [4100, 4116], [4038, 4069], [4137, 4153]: 0.45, 72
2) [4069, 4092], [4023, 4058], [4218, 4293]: -0.73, 75.9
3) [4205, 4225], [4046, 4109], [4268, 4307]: -0.57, 72.2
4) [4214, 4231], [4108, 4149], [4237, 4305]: 1.17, 75.9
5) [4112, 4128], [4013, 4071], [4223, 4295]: -0.40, 75.7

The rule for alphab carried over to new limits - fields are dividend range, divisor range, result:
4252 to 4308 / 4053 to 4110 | 1.01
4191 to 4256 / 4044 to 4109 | 1.02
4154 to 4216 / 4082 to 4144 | 1.02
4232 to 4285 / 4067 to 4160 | 1.07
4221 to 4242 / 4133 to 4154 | 1.04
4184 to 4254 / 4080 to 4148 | 1.03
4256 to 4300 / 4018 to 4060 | 1.01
